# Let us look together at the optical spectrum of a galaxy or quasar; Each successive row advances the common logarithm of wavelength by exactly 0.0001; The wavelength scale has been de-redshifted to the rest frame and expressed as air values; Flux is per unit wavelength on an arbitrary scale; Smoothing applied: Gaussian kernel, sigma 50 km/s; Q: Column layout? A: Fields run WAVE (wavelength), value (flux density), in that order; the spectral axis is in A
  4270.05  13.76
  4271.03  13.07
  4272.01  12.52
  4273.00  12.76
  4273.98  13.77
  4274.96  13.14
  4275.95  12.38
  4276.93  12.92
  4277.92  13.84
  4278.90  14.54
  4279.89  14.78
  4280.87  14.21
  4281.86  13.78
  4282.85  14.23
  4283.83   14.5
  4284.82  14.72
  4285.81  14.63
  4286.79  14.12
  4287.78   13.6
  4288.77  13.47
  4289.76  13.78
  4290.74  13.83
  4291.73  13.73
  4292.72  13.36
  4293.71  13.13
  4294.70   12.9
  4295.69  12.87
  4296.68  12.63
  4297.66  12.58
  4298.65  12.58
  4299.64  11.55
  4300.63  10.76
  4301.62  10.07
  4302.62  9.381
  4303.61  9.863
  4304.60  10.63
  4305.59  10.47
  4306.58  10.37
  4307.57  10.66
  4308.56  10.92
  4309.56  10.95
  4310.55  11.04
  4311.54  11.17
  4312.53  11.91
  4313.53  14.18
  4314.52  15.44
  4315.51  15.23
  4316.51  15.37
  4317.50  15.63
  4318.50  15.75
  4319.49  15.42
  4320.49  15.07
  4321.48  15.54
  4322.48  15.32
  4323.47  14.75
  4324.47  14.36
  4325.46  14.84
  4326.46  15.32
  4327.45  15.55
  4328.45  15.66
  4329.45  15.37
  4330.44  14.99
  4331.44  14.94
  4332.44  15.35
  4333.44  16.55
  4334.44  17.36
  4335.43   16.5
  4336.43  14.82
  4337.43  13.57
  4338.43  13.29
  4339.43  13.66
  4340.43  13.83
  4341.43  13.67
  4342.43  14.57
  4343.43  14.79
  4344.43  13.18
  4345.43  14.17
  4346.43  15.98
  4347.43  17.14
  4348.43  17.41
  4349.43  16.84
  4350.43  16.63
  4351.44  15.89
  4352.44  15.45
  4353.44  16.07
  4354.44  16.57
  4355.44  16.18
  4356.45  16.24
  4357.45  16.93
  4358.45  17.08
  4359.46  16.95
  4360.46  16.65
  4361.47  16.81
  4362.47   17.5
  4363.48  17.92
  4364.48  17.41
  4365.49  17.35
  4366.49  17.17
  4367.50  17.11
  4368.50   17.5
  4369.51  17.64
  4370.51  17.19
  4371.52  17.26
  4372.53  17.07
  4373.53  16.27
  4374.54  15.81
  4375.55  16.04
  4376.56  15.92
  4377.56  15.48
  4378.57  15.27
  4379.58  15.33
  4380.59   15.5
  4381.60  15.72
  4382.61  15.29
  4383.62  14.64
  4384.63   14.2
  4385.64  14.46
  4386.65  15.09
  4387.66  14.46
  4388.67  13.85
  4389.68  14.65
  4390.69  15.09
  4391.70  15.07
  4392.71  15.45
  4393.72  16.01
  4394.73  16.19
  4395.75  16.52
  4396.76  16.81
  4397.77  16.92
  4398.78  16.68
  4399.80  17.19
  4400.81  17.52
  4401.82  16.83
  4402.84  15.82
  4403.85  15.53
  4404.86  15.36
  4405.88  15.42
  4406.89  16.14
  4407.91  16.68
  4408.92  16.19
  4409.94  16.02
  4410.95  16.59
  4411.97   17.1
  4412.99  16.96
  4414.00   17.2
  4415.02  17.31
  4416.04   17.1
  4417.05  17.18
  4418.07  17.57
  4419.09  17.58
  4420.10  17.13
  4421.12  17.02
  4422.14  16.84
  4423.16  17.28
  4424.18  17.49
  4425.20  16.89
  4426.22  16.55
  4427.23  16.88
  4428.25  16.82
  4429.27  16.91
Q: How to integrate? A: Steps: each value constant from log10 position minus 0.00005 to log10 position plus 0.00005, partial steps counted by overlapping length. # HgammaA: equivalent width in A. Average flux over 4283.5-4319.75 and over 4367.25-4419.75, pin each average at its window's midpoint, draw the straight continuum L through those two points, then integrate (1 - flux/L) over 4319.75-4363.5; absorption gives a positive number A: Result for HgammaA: -4.2 A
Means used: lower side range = 12.8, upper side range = 16.2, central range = 15.6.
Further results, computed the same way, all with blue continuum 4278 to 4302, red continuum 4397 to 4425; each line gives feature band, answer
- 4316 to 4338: -1.4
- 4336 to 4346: 0.6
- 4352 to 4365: -1.2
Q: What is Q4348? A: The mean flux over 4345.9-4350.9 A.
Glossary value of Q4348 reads 16.8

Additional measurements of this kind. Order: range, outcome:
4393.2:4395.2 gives 16.1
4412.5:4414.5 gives 17.1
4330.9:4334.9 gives 16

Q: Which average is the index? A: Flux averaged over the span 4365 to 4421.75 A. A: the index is 16.2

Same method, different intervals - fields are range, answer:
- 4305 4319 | 12.8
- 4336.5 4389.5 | 15.8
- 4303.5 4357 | 14.5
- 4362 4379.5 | 16.8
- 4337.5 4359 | 15.5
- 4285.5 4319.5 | 12.6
